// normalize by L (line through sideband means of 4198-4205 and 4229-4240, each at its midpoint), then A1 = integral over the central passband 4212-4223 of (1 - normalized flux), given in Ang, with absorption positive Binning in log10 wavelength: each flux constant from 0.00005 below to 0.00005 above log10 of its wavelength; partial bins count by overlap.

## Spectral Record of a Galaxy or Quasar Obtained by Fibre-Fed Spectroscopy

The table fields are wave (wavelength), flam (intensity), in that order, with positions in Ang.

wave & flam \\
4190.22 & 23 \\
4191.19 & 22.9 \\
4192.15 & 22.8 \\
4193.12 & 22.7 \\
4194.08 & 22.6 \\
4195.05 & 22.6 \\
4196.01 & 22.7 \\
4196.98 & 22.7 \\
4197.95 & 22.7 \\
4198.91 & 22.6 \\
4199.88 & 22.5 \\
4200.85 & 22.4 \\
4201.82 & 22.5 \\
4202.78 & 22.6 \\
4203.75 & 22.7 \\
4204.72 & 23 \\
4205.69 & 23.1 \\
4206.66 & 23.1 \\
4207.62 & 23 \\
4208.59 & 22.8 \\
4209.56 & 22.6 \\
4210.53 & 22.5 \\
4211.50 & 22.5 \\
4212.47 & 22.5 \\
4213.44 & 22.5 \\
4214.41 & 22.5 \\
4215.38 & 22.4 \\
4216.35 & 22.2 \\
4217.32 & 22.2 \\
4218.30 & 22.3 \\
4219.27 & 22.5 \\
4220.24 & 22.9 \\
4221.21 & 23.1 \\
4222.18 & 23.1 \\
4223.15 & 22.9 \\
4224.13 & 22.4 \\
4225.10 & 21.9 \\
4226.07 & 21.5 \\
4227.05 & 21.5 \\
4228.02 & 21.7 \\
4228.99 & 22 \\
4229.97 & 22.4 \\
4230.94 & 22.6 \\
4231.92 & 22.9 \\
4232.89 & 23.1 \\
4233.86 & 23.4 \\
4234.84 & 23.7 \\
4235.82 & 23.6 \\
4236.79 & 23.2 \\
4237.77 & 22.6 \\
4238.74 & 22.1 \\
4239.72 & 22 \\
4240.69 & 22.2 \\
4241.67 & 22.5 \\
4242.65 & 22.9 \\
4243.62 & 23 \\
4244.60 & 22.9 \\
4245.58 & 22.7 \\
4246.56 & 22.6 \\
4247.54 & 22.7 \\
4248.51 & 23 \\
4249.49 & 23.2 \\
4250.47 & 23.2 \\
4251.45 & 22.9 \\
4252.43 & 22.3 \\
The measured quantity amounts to 0.07 Ang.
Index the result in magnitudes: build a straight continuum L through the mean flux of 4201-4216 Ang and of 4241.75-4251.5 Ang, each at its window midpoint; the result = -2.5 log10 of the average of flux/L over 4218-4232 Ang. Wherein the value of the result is 0.02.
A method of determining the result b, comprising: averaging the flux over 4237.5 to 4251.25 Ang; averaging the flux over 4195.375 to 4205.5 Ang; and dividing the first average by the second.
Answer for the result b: 1.0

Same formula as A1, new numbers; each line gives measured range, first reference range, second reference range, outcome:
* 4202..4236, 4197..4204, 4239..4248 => -0.05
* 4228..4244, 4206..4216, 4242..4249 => 0.04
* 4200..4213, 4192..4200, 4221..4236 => -0.05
